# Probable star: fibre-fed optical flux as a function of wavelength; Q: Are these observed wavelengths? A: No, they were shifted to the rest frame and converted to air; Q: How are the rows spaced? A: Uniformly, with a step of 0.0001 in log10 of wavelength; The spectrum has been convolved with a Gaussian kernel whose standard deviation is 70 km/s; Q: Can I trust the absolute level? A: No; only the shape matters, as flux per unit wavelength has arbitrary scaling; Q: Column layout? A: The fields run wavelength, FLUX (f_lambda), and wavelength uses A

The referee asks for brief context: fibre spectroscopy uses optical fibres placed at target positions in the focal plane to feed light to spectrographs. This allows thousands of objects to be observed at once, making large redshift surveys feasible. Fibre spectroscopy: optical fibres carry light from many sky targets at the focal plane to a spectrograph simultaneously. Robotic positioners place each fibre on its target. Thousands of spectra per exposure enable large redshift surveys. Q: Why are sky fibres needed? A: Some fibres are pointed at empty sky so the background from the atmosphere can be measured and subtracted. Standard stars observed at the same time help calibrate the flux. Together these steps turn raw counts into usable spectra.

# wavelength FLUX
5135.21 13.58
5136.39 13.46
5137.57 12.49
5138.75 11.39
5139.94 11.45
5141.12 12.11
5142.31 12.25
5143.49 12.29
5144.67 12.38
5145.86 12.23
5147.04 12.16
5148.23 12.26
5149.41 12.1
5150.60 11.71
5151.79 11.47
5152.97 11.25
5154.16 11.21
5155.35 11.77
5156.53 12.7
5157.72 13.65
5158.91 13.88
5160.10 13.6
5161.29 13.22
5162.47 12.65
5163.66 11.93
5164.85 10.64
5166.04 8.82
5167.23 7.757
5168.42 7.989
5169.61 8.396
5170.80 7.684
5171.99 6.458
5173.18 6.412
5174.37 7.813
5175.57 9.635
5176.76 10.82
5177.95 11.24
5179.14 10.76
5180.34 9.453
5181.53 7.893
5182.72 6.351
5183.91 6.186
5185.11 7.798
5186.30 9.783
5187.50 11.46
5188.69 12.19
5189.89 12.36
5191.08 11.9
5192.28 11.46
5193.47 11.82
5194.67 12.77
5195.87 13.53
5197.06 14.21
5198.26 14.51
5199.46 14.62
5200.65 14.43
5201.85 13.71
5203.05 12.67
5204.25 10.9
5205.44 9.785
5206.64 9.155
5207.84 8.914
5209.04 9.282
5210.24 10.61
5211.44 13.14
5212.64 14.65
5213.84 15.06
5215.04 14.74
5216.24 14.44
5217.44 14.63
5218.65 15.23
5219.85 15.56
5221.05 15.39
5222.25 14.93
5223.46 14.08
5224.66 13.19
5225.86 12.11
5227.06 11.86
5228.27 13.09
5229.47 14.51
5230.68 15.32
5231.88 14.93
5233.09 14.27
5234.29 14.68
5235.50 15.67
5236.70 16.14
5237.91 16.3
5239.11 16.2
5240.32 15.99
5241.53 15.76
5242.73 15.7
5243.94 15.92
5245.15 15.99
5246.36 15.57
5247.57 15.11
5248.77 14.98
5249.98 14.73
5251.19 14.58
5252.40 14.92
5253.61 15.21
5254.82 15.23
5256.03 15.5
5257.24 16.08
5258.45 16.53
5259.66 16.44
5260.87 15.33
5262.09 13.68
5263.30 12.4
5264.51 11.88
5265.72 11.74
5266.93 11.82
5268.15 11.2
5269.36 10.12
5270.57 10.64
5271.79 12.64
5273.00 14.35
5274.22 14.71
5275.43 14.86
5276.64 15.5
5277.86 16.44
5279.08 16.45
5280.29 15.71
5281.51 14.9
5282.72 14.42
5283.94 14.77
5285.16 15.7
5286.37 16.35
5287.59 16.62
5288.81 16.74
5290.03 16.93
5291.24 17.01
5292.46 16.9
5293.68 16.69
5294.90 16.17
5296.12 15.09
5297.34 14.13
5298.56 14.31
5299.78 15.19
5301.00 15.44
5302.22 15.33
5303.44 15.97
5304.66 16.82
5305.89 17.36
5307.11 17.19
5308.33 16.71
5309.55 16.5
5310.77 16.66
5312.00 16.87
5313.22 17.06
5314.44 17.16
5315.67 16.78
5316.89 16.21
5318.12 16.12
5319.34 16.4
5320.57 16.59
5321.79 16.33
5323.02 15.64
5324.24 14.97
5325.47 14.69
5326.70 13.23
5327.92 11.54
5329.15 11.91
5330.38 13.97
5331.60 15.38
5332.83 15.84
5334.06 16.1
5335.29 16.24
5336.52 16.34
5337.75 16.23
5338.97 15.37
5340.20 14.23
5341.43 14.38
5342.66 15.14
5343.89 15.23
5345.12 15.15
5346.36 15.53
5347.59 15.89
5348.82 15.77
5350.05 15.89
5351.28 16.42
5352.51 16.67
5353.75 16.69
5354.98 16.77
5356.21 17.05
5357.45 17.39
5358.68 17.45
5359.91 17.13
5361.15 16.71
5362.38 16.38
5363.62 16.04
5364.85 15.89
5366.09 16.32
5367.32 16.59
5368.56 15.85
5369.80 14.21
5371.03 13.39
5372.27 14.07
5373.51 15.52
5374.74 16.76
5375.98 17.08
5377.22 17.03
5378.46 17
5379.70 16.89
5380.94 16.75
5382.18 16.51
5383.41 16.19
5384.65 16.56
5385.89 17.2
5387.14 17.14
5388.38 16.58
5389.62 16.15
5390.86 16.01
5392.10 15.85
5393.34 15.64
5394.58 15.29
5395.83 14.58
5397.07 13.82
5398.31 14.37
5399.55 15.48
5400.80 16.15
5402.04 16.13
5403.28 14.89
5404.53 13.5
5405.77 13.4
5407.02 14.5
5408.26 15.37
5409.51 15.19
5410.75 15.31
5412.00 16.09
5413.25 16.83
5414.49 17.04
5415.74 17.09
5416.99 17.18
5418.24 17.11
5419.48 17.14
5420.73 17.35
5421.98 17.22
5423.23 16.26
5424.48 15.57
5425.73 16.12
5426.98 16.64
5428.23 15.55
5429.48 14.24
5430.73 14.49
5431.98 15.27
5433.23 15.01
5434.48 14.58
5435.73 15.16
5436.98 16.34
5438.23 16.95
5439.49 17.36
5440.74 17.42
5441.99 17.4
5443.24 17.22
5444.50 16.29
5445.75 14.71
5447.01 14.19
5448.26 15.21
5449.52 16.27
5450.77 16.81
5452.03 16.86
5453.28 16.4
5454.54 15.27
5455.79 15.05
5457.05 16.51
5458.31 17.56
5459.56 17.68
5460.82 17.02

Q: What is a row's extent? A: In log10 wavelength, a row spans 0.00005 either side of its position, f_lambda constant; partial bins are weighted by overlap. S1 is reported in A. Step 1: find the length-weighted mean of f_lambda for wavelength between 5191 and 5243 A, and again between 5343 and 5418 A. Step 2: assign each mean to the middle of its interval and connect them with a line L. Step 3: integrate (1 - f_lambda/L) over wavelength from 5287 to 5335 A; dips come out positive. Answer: -2.6 A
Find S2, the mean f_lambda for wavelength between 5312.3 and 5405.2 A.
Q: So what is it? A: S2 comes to 15.8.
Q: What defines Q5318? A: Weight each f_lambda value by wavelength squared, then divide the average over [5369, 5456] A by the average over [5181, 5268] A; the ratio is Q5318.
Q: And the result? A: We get 1.3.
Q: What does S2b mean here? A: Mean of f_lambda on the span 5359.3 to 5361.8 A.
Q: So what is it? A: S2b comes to 16.9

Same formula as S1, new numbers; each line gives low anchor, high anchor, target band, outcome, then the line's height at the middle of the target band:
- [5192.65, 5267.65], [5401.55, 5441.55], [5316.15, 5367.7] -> -2.0 A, 15.1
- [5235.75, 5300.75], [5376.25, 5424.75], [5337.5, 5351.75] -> 0.2 A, 15.6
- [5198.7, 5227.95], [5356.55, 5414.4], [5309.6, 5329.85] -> -1.0 A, 14.8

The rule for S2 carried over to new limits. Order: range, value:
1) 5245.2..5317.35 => 15.2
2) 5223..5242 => 14.6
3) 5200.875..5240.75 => 13.7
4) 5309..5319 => 16.7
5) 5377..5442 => 16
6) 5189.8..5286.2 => 14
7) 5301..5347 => 15.6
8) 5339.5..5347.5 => 15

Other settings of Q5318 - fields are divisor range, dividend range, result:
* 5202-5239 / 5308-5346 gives 1.19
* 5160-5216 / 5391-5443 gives 1.58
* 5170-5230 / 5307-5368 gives 1.43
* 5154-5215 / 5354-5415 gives 1.56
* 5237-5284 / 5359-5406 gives 1.13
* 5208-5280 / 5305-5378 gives 1.15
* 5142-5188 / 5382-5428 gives 1.67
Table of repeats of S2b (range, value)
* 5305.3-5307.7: 17.3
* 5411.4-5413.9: 16.5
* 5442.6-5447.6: 15.6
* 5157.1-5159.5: 13.7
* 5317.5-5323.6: 16.2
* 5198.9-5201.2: 14.6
